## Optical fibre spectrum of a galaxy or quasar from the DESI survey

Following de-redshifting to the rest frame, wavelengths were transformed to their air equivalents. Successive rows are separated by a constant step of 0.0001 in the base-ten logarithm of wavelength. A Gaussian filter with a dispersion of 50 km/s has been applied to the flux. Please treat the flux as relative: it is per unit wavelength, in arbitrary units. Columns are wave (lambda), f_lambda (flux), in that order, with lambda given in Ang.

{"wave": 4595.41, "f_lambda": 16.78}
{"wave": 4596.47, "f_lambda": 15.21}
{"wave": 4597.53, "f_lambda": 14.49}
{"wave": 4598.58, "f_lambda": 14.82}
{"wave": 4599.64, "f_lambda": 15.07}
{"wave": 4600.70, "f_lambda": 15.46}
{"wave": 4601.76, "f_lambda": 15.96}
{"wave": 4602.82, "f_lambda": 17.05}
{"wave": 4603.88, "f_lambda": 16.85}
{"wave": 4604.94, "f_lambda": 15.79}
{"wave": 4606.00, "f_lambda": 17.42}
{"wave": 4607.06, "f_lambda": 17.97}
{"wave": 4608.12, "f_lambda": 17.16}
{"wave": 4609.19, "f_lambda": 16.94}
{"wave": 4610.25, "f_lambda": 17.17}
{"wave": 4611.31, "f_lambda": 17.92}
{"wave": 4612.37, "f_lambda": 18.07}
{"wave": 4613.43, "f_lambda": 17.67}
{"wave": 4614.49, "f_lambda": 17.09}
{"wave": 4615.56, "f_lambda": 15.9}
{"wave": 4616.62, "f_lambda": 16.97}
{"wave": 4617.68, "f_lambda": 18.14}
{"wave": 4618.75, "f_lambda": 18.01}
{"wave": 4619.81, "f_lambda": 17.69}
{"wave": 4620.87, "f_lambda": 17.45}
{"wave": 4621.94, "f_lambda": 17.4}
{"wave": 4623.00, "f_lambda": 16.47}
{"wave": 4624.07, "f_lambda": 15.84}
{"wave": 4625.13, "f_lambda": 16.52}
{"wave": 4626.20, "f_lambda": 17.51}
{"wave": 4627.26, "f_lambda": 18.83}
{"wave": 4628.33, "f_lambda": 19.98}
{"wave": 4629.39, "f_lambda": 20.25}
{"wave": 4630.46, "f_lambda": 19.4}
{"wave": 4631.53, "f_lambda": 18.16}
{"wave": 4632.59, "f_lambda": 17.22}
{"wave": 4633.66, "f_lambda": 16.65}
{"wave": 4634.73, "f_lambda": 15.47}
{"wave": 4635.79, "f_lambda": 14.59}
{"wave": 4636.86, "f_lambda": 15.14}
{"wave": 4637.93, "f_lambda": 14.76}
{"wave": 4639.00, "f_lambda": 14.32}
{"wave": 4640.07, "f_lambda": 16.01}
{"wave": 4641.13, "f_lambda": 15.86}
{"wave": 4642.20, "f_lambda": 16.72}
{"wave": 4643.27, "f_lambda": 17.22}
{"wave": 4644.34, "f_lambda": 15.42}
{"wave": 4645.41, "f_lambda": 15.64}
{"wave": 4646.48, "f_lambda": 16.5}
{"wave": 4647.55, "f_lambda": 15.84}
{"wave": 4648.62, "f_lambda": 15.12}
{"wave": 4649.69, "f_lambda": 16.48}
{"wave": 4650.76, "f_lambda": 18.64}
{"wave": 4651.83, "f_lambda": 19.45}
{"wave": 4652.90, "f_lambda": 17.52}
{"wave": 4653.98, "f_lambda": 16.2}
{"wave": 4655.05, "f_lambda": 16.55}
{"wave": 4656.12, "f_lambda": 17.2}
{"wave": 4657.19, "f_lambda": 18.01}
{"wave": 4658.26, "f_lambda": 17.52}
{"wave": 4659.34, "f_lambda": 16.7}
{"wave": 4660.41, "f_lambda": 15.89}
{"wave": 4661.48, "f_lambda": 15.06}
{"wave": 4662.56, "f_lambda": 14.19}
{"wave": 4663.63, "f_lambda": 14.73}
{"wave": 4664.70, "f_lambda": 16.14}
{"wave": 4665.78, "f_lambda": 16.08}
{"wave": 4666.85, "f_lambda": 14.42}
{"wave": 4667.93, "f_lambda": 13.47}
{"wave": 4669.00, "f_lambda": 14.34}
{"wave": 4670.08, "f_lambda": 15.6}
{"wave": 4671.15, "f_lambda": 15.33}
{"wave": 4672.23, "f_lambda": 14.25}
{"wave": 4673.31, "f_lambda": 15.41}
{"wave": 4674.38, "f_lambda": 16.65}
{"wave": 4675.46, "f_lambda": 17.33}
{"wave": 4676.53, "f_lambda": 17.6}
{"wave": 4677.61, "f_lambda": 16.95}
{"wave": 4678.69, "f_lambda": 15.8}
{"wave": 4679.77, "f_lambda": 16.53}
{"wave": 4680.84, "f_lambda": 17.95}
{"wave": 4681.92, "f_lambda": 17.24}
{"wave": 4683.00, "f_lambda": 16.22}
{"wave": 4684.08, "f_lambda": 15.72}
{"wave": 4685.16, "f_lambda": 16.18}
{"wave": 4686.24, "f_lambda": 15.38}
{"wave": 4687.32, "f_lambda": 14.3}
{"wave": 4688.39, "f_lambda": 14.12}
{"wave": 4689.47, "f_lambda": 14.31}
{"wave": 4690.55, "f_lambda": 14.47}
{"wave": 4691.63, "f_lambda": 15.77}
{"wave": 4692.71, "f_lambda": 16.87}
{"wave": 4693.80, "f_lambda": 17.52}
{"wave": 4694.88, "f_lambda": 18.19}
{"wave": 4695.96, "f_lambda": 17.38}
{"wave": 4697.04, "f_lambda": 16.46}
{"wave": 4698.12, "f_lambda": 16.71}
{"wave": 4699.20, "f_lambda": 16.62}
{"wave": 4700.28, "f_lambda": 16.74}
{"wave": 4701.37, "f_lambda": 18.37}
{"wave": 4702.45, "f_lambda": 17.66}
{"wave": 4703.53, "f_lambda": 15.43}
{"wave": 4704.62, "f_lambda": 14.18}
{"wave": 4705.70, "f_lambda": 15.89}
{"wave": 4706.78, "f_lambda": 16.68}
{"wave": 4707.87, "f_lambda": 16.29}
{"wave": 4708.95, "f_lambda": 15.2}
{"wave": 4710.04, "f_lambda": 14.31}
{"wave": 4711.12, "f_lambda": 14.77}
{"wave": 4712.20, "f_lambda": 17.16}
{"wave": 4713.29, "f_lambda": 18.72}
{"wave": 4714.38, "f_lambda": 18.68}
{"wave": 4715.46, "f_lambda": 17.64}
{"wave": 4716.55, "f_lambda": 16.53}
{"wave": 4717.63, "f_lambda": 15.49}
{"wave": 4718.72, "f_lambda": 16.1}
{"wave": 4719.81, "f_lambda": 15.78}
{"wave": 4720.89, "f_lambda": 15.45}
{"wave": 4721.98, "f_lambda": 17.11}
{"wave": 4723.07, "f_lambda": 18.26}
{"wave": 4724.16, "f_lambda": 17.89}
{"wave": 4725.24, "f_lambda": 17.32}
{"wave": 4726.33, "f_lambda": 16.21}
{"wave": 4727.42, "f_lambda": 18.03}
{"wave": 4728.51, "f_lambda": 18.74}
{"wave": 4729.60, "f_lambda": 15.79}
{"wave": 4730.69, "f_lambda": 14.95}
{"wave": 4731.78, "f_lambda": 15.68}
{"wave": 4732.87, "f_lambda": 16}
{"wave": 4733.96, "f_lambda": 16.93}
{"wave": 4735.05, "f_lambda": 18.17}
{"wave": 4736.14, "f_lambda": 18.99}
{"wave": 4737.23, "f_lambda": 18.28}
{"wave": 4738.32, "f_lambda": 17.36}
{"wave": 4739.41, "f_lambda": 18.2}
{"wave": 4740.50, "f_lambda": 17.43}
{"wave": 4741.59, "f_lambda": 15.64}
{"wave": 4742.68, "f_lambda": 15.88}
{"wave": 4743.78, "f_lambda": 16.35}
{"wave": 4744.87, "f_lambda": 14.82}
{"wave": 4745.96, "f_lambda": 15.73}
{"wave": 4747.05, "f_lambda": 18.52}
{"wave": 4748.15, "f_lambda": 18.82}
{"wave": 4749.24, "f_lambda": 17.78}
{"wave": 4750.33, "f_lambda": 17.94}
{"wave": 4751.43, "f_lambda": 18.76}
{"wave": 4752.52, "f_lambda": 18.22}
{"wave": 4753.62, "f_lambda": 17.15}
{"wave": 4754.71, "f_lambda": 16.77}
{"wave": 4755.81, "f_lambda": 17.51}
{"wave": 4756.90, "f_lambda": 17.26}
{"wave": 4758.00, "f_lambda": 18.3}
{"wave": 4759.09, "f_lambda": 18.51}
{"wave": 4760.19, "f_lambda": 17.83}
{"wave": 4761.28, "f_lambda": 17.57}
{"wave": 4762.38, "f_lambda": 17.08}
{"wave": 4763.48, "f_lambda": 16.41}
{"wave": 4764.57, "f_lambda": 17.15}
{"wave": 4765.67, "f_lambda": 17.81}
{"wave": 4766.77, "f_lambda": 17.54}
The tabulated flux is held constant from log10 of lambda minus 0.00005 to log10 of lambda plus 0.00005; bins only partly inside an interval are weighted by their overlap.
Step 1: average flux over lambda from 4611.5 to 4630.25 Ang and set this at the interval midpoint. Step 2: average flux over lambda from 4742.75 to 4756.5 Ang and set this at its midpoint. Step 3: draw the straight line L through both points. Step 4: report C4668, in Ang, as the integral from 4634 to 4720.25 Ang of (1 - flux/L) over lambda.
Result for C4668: 6.7 Ang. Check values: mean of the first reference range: 17.7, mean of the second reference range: 17.3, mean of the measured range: 16.1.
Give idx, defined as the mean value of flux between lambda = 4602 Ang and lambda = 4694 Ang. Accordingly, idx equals 16.5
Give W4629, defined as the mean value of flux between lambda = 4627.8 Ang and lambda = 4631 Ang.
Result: 19.9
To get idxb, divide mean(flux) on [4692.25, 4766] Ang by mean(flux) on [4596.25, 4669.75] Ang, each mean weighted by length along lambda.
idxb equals 1.03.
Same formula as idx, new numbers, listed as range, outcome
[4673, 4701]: 16.3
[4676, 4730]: 16.5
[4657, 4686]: 15.9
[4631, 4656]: 16.3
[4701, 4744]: 16.7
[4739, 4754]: 17.2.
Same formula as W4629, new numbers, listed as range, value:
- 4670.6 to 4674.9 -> 15.4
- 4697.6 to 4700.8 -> 16.7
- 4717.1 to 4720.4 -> 15.8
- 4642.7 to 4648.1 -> 16.1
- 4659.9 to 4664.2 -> 15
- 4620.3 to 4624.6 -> 16.8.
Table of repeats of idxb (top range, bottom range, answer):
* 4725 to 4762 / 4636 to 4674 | 1.08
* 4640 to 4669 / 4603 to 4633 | 0.92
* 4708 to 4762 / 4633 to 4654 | 1.06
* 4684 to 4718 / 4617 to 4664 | 0.97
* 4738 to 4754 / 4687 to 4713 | 1.07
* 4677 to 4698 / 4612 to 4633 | 0.91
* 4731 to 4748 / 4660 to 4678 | 1.09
